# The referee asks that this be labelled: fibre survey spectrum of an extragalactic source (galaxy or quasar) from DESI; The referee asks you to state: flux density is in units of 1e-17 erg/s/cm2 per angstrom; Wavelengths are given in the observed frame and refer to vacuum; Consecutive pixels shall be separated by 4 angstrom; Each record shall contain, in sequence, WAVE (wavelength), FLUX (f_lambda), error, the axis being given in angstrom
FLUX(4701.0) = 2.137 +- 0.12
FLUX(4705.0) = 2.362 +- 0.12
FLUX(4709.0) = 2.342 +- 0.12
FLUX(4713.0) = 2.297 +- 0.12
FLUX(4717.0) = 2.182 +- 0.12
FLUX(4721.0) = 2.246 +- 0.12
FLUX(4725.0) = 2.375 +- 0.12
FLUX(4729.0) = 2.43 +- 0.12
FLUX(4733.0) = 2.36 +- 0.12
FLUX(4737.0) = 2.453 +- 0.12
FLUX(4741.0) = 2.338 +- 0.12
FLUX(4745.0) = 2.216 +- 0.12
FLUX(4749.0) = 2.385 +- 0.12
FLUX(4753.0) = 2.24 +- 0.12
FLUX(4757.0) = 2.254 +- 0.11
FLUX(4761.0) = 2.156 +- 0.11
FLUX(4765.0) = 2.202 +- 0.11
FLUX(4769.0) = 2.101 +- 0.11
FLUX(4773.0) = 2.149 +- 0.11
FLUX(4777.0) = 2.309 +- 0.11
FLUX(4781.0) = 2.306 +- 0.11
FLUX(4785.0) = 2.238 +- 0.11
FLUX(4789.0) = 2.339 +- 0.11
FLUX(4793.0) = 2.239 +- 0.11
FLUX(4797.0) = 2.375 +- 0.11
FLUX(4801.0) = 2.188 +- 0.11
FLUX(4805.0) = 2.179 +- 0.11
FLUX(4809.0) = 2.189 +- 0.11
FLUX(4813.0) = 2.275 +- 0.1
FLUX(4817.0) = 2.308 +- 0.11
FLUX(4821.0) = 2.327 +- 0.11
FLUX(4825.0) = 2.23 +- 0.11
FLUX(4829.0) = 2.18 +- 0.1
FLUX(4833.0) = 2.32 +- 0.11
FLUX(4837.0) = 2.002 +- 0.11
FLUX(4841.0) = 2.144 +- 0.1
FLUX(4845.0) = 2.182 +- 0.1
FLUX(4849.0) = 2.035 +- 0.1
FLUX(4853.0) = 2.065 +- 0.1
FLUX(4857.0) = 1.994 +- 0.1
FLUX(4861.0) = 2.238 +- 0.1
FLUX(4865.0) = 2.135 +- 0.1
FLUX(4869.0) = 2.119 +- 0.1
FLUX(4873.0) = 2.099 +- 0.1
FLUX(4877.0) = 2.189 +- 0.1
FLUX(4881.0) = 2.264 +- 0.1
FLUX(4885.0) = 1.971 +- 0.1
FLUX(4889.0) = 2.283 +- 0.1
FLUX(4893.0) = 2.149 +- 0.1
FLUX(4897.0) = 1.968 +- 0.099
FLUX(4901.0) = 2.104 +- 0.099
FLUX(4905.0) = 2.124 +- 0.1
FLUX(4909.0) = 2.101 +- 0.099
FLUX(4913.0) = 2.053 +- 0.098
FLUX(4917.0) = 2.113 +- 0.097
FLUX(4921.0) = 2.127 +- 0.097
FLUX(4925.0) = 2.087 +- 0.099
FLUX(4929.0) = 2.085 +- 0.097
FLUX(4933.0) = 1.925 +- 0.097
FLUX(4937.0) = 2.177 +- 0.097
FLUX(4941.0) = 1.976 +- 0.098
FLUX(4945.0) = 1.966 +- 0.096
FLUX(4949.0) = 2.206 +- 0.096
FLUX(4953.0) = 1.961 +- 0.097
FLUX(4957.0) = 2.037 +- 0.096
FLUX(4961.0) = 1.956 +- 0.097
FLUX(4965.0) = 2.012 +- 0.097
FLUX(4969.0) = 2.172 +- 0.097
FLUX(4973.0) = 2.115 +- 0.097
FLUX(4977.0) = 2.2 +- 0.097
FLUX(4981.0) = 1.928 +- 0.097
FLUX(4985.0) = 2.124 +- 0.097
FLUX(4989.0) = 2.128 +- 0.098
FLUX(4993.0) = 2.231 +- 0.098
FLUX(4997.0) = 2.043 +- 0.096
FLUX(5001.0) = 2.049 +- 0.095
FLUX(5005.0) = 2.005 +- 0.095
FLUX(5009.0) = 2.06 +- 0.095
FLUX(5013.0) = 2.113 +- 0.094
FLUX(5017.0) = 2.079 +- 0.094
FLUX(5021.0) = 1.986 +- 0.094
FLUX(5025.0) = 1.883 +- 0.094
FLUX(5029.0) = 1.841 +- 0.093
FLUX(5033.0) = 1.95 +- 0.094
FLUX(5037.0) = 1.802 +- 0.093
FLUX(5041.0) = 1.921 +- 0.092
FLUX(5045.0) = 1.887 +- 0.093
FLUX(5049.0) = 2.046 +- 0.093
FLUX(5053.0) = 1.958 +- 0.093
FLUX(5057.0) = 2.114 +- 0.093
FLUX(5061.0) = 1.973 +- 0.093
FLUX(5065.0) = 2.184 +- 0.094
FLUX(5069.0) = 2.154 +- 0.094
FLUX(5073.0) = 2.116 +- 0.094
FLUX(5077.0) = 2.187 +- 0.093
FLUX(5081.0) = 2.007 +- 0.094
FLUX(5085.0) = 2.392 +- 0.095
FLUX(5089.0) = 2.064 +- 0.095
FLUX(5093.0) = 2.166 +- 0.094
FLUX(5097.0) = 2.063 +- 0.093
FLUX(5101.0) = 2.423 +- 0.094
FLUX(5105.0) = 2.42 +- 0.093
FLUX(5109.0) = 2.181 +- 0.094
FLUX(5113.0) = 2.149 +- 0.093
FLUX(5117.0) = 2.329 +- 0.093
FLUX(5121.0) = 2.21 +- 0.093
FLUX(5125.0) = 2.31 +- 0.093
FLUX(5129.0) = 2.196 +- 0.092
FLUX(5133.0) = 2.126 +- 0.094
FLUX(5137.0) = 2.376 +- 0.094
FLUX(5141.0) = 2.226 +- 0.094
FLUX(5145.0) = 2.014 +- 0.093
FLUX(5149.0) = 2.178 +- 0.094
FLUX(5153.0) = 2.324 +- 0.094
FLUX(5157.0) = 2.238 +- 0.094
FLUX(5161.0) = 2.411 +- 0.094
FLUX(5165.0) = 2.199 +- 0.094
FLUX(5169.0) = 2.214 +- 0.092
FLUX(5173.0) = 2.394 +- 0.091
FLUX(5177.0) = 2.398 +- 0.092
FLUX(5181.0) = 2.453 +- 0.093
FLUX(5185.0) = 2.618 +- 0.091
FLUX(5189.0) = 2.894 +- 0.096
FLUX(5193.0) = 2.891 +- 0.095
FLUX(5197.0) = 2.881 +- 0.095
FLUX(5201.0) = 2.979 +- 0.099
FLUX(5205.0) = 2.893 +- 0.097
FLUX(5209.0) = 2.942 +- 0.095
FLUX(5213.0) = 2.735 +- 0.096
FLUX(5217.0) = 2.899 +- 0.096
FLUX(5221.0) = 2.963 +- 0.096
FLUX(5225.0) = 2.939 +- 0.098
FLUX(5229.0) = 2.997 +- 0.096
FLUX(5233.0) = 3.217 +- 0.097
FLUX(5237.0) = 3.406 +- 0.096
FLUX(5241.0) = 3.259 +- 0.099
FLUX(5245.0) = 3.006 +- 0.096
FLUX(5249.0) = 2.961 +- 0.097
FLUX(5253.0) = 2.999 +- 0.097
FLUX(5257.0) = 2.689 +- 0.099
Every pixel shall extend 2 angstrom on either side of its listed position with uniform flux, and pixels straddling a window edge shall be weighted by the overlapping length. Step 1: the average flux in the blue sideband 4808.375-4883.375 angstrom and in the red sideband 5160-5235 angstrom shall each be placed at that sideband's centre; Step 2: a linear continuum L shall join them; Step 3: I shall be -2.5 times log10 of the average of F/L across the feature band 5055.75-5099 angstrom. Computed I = 0.193 mag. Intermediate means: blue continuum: 2.17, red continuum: 2.74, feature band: 2.13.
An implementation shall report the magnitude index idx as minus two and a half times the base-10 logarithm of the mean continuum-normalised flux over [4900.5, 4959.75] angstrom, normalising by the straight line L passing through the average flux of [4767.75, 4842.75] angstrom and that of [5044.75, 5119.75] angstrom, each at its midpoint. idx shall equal 0.07 mag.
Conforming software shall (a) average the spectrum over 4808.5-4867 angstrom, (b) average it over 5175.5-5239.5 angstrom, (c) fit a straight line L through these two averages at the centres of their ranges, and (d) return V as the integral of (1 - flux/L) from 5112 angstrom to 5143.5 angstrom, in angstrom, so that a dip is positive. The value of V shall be 5.7 angstrom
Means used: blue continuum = 2.17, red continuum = 2.89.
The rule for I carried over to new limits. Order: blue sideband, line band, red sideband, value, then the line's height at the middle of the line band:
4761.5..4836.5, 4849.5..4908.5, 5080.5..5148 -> 0.06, 2.24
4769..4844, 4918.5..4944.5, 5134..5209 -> 0.13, 2.32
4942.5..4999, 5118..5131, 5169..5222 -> 0.13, 2.53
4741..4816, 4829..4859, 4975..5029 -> 0.04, 2.19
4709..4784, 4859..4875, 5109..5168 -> 0.06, 2.26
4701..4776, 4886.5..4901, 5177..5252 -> 0.17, 2.49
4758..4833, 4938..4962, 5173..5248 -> 0.22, 2.48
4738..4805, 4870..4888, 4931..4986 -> 0.00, 2.14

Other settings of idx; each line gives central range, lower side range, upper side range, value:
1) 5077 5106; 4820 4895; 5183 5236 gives 0.20 mag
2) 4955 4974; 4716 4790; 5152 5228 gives 0.20 mag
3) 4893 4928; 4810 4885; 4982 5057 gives 0.01 mag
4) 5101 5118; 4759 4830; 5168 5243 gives 0.18 mag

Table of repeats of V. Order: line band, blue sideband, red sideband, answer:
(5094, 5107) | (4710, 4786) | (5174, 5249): 2.2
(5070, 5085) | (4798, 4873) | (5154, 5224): 2.1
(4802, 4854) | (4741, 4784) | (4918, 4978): -0.3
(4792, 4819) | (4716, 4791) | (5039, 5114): 0.0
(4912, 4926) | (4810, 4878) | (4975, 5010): 0.2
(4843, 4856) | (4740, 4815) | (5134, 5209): 1.1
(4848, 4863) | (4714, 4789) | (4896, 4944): 0.4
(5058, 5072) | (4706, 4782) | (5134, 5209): 1.9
